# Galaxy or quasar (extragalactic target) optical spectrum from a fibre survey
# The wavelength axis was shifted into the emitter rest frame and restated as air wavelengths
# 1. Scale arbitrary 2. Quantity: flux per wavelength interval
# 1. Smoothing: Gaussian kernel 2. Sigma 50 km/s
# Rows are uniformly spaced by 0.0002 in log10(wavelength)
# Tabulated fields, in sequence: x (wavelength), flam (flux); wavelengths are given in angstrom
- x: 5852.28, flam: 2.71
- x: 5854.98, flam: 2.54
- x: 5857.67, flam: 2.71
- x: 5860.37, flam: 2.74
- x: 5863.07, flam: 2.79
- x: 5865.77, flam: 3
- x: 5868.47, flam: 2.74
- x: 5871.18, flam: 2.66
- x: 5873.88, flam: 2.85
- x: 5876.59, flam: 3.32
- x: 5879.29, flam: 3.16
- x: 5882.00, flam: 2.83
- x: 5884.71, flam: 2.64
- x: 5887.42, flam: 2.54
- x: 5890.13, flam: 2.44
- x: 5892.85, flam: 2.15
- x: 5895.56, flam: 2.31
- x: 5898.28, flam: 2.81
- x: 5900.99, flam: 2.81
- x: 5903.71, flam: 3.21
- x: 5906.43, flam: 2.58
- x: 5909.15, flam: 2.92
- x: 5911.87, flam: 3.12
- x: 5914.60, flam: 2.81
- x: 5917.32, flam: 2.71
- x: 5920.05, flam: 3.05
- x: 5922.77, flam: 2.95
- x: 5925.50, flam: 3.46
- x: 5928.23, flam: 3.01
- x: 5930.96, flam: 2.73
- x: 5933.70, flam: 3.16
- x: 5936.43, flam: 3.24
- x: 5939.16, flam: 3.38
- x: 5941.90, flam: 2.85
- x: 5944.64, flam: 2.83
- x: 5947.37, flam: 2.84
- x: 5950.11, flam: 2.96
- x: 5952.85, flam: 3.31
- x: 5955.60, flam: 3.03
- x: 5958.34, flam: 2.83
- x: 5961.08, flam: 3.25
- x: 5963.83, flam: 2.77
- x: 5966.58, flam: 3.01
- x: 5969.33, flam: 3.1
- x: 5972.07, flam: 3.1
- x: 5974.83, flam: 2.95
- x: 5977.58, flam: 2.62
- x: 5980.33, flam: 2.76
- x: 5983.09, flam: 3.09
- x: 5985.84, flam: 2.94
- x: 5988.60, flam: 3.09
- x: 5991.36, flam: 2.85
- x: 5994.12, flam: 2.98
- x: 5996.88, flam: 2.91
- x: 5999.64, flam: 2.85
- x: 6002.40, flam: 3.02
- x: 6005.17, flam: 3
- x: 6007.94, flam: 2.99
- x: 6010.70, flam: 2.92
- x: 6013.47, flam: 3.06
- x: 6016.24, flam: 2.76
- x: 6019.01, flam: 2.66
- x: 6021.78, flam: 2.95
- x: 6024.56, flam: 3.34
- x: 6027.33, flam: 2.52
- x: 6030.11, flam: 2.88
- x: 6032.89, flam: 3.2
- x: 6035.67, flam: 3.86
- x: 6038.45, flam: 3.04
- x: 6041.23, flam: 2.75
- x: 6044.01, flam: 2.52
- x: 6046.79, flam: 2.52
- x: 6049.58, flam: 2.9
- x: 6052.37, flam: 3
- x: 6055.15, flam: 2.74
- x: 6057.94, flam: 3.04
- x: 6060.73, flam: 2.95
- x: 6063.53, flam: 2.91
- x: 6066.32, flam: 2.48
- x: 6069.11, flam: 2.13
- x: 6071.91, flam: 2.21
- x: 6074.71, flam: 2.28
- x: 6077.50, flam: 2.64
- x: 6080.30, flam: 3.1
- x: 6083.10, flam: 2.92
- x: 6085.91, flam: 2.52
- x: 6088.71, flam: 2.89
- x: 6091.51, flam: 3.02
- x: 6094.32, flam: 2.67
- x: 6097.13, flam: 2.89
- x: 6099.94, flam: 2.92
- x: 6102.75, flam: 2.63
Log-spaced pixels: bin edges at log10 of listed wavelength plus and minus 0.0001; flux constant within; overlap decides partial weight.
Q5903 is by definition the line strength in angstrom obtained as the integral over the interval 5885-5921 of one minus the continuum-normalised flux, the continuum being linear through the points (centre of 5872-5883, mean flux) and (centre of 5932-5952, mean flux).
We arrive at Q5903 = 3.70 angstrom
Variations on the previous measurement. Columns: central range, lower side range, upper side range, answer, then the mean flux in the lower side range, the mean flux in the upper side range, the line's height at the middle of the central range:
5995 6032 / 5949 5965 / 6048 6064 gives 0.60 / 3.03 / 2.92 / 2.97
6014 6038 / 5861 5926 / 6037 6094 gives -2.40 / 2.82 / 2.73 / 2.75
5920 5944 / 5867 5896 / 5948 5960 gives -1.29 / 2.71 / 3.03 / 2.93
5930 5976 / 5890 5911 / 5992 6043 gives -3.46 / 2.68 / 2.98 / 2.81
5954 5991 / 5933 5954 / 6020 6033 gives 0.75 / 3.07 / 2.95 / 3.02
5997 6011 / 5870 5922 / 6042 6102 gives -1.04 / 2.79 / 2.73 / 2.75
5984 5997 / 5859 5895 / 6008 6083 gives -0.75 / 2.75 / 2.83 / 2.8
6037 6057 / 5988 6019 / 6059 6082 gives -0.56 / 2.93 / 2.6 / 2.72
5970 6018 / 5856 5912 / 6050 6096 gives -3.37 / 2.77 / 2.72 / 2.74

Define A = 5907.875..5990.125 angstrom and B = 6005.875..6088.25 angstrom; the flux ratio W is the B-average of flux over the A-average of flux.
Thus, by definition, 0.9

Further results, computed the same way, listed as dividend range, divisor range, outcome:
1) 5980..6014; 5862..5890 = 1.04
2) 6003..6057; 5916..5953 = 0.97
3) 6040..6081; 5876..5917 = 0.97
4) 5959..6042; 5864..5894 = 1.08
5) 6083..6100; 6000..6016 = 0.95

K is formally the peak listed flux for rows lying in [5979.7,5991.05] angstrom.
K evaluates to 3.09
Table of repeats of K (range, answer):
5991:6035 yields 3.34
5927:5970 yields 3.38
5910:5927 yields 3.46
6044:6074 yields 3.04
